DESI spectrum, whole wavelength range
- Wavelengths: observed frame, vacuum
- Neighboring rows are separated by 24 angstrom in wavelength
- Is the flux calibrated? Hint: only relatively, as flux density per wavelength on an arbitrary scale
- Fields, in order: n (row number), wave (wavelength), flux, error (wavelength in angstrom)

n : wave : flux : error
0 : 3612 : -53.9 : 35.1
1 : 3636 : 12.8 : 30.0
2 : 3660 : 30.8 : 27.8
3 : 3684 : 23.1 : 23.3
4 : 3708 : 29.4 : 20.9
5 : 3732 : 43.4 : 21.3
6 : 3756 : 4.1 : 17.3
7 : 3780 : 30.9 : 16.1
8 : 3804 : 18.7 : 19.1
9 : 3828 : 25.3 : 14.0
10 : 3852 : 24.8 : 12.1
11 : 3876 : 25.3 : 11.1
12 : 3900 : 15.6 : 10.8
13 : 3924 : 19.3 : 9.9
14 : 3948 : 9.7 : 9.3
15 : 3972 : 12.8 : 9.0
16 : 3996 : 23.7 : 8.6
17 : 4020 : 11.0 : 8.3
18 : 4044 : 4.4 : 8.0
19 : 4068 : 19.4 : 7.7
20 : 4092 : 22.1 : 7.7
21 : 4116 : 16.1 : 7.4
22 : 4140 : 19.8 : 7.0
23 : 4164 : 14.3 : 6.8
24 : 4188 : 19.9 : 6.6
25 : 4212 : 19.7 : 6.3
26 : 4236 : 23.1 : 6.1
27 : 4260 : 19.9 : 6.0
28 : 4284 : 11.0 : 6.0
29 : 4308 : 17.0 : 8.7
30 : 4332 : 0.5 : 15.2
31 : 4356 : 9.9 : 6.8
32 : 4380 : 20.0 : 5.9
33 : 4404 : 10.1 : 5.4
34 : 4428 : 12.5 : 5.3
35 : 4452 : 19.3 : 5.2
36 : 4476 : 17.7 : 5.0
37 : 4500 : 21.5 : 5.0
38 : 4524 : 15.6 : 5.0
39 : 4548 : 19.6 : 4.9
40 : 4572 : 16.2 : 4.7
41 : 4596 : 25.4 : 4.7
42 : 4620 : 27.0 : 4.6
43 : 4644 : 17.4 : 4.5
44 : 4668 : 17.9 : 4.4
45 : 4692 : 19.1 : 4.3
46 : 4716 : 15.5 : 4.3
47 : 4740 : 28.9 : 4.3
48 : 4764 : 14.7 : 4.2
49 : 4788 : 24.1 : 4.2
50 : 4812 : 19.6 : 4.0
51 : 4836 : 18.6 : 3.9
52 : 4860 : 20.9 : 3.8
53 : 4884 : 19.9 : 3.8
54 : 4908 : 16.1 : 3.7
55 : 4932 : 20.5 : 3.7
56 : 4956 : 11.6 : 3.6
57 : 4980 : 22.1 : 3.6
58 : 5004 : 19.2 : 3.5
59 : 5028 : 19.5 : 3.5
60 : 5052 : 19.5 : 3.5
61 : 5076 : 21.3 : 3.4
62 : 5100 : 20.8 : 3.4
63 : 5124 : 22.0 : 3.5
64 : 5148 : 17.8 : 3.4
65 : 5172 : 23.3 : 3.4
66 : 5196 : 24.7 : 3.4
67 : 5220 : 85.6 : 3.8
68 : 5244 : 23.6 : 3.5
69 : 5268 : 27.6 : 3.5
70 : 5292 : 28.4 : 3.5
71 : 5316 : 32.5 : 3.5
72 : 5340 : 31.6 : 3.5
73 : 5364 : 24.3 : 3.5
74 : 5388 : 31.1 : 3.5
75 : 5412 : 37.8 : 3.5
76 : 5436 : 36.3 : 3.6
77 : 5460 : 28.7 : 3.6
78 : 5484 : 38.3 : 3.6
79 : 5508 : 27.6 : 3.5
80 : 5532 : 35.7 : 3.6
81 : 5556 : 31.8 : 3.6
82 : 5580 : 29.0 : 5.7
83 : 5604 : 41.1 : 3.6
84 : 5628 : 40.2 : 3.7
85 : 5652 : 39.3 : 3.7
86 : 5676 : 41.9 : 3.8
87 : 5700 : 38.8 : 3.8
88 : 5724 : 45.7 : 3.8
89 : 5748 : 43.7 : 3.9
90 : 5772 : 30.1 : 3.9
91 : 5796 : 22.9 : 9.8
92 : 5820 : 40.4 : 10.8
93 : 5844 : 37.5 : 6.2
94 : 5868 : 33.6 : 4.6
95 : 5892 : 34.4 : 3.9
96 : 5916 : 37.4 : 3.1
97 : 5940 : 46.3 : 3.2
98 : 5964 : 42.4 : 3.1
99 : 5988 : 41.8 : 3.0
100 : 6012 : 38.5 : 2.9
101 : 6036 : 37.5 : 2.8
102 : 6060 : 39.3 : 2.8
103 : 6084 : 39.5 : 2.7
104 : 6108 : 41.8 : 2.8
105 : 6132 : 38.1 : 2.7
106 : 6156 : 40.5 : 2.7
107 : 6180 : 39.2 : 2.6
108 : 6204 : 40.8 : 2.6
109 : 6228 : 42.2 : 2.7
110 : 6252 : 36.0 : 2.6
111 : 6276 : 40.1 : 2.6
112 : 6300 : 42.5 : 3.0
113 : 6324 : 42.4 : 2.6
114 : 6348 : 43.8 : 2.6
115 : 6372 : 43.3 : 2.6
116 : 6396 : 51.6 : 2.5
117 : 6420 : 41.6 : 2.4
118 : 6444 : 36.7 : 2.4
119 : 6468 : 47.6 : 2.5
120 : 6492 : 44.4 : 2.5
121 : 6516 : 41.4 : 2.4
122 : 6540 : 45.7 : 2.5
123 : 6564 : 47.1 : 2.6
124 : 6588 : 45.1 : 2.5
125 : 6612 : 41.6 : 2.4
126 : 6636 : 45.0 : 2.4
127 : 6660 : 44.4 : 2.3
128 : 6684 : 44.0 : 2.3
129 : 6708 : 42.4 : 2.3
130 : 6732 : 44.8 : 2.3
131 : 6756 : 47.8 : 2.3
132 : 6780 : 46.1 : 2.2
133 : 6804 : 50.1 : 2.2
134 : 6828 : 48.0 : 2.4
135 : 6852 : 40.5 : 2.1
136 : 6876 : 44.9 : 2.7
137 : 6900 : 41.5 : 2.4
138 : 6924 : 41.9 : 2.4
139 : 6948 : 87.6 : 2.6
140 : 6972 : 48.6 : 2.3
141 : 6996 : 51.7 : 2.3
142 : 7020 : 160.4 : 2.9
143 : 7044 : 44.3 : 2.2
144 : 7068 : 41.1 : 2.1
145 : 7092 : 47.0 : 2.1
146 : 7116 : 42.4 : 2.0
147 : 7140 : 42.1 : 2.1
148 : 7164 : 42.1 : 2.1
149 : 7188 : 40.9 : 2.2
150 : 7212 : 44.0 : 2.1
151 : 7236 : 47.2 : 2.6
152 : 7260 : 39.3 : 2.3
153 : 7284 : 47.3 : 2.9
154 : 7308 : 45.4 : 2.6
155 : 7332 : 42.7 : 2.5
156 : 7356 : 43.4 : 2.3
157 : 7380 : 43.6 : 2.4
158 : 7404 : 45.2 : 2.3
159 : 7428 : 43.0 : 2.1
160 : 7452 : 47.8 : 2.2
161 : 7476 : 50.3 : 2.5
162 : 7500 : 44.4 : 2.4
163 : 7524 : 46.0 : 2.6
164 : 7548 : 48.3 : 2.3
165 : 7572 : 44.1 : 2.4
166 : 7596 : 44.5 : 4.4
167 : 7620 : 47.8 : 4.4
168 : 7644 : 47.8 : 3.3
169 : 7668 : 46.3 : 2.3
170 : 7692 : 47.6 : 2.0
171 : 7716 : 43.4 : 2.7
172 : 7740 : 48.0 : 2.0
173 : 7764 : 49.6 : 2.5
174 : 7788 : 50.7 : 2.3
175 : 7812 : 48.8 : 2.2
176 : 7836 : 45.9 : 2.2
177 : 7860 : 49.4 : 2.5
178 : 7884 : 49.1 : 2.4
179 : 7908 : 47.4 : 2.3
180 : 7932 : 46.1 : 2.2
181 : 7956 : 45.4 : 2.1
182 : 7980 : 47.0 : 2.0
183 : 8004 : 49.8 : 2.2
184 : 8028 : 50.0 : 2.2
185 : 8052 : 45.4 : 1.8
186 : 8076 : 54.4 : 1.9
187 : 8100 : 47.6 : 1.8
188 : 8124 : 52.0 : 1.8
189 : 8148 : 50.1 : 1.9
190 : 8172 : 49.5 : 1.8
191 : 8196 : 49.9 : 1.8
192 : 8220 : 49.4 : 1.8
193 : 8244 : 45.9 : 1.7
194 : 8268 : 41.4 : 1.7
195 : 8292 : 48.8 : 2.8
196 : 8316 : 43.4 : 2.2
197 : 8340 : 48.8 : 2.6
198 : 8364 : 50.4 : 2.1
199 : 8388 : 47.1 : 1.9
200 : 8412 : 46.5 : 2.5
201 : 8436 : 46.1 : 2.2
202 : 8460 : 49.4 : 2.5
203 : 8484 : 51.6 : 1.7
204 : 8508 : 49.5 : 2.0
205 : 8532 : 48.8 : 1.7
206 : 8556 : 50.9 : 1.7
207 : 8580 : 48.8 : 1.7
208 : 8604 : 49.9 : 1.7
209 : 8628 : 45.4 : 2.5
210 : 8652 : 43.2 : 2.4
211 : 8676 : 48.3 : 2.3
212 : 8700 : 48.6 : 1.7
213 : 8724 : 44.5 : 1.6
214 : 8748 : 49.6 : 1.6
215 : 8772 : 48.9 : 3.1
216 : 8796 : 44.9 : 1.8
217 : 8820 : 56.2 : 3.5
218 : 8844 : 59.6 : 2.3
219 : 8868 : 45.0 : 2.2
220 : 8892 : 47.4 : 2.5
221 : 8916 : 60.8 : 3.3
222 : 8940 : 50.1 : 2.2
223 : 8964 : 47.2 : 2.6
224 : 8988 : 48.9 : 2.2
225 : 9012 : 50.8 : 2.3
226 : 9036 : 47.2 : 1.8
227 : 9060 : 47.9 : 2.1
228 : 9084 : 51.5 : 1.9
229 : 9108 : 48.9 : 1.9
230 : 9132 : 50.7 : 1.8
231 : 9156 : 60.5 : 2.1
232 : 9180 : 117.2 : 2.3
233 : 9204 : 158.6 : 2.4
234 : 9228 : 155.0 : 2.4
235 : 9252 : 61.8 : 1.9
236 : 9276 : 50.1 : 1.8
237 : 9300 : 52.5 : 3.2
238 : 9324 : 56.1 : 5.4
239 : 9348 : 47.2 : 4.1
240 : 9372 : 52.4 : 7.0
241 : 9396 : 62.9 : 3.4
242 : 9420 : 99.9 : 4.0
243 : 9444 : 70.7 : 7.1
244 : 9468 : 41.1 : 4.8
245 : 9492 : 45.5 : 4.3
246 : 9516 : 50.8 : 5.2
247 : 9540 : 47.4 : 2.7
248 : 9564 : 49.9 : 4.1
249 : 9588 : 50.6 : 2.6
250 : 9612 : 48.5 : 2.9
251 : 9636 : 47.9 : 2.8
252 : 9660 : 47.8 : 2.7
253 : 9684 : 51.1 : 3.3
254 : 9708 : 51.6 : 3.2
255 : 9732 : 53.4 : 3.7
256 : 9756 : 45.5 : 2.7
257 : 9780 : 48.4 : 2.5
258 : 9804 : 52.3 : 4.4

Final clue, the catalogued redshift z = 0.401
